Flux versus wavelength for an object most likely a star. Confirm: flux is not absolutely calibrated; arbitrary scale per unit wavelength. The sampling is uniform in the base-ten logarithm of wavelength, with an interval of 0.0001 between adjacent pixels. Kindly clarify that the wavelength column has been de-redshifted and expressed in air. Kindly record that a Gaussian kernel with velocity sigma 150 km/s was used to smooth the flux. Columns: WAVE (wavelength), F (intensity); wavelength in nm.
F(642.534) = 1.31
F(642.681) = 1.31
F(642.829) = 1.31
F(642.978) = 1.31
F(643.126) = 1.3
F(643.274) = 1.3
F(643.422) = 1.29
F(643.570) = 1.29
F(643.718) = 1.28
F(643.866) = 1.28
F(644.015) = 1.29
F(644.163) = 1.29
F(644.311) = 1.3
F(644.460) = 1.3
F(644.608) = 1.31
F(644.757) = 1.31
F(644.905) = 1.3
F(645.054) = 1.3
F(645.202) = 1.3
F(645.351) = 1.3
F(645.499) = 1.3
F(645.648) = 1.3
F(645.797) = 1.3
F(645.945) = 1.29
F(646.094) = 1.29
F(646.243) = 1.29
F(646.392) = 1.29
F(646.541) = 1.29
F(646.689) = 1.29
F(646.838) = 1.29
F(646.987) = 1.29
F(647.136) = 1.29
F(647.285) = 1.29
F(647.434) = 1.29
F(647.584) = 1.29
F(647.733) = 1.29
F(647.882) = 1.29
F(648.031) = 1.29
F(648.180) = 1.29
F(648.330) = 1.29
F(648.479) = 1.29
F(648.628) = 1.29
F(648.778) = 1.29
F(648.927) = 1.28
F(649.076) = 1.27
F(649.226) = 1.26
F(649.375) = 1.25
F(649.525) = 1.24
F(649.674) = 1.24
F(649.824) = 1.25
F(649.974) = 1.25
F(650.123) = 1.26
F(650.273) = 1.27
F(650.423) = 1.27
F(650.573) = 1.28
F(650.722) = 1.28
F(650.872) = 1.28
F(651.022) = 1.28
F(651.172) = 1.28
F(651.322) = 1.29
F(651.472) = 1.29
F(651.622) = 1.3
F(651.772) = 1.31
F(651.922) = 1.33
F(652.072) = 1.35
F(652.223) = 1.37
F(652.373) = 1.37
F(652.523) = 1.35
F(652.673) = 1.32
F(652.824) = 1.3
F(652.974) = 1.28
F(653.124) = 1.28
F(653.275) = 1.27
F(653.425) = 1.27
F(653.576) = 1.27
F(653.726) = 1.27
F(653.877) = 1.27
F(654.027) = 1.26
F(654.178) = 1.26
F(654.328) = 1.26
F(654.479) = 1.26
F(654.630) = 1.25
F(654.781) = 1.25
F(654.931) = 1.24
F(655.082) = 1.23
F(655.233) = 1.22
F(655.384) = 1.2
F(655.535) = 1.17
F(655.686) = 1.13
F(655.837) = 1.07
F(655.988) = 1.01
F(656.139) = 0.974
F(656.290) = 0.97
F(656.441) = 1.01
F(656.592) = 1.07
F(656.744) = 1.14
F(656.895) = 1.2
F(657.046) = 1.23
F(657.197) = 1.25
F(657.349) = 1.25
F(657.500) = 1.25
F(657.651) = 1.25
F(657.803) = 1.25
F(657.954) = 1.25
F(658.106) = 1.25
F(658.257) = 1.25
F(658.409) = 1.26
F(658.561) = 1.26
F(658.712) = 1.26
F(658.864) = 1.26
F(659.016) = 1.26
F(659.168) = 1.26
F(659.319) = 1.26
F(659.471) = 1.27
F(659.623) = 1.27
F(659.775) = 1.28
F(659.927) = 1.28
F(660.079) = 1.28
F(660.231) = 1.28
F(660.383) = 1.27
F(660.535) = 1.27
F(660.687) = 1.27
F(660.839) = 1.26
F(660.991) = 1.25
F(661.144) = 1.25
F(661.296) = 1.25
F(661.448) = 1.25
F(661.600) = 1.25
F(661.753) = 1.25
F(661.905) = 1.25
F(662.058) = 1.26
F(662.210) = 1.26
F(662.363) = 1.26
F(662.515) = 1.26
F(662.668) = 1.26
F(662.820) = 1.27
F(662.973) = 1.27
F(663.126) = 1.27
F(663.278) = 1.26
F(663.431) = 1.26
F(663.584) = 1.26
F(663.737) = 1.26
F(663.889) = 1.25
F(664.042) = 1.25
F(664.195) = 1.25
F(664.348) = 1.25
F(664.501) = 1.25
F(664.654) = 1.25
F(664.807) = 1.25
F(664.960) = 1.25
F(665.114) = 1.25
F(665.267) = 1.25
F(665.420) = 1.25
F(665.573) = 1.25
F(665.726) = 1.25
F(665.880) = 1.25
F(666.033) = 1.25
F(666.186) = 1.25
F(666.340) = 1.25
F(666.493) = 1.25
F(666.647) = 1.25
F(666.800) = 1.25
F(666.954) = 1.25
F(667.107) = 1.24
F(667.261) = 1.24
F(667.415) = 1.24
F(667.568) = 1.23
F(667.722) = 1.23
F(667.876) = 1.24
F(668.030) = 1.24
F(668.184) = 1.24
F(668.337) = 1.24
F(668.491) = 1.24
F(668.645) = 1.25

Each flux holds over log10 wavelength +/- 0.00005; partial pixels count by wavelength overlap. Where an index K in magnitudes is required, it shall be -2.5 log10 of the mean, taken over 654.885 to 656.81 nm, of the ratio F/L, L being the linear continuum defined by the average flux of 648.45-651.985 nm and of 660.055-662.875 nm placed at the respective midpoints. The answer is 0.15 mag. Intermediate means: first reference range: 1.28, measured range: 1.11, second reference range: 1.26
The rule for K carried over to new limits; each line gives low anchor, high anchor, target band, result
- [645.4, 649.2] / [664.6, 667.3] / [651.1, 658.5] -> 0.03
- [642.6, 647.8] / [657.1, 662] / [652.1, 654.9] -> -0.01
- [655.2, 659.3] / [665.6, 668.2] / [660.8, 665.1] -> -0.03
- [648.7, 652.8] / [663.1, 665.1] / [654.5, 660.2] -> 0.06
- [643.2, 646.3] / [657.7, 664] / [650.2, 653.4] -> -0.02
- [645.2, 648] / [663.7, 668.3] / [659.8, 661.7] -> 0.00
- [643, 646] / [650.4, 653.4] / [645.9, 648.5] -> 0.01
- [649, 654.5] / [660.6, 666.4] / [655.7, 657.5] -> 0.14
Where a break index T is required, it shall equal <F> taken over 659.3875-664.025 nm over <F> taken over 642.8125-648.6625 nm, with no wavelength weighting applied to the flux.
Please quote 0.98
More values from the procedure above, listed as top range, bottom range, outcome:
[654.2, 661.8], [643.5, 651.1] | 0.95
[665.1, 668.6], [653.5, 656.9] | 1.06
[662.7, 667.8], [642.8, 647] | 0.97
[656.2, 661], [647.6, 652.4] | 0.96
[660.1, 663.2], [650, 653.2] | 0.97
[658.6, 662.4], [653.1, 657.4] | 1.06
